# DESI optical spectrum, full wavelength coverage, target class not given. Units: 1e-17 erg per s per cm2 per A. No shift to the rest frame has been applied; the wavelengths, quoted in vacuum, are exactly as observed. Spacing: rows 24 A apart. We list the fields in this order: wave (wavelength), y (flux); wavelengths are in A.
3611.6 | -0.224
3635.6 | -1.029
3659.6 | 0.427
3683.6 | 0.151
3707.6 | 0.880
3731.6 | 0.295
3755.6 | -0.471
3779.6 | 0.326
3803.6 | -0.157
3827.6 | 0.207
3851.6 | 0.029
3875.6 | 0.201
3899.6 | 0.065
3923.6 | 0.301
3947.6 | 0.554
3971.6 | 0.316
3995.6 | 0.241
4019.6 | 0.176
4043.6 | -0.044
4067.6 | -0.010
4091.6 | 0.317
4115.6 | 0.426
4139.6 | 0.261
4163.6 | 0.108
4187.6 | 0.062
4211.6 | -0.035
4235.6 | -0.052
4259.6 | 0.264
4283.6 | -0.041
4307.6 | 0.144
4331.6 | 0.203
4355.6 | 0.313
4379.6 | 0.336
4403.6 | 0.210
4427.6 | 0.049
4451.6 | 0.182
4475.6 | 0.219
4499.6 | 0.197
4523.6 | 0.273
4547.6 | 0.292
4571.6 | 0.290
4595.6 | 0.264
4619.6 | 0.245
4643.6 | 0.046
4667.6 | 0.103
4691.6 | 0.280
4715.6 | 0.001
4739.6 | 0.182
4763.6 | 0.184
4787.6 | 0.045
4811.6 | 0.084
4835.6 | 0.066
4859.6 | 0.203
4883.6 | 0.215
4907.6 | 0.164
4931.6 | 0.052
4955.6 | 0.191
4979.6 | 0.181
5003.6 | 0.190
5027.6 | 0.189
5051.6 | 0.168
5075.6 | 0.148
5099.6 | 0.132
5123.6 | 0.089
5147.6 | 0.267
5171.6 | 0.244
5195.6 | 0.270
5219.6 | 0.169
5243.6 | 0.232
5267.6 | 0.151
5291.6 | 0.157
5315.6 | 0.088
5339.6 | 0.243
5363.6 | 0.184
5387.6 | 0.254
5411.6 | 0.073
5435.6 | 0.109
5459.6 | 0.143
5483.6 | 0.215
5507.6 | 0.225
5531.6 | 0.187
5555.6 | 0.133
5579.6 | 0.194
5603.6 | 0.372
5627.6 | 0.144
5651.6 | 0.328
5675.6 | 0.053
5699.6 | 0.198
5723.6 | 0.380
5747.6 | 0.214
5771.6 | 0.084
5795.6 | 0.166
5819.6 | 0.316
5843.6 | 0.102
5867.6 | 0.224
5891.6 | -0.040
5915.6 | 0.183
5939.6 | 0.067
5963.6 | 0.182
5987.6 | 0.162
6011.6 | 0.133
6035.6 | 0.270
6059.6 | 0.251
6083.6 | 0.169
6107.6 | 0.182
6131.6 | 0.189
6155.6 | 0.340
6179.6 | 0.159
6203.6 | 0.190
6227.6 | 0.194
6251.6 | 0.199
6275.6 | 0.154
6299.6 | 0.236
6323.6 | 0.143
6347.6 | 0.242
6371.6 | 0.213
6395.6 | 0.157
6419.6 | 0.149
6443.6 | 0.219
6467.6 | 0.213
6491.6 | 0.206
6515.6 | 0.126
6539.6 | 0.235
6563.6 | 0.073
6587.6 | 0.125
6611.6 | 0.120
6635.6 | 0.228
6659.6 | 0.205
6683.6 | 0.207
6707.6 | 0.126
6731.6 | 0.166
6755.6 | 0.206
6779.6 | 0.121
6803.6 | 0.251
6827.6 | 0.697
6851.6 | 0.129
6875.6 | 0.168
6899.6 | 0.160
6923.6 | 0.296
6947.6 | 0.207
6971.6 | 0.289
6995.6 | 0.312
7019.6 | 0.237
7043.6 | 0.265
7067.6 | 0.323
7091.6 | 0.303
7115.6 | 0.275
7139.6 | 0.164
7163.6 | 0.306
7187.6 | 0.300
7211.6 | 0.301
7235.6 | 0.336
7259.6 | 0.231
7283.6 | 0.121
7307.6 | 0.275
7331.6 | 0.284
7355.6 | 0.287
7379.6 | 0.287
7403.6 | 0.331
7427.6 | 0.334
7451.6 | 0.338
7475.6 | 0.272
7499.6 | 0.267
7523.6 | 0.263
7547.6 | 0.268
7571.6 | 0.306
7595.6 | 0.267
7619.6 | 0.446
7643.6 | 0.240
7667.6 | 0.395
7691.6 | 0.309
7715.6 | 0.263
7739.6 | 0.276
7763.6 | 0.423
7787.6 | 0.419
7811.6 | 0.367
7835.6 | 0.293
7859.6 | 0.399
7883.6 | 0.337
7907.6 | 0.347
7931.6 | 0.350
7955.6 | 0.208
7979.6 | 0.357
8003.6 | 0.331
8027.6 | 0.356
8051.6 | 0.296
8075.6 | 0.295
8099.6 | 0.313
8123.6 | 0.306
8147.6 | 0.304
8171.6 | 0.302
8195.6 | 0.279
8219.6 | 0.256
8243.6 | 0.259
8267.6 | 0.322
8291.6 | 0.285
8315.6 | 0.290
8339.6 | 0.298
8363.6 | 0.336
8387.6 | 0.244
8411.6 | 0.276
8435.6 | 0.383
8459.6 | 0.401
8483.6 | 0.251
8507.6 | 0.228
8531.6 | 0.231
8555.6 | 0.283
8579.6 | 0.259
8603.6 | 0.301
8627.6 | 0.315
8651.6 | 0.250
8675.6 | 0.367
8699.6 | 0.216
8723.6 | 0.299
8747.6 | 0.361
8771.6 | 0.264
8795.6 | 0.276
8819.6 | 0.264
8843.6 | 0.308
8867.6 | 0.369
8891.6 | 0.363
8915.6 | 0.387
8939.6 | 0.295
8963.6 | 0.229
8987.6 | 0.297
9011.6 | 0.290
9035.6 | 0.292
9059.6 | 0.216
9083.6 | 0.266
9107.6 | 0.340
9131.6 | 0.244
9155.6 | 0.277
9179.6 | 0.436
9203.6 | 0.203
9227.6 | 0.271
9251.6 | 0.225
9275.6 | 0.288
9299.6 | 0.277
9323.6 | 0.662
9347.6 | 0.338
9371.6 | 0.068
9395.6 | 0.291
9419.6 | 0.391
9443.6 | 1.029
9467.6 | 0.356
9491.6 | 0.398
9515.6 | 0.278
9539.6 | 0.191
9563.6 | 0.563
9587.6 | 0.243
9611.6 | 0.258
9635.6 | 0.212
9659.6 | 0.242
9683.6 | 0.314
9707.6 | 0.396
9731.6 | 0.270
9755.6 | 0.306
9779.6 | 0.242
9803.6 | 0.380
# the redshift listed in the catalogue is 0.83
